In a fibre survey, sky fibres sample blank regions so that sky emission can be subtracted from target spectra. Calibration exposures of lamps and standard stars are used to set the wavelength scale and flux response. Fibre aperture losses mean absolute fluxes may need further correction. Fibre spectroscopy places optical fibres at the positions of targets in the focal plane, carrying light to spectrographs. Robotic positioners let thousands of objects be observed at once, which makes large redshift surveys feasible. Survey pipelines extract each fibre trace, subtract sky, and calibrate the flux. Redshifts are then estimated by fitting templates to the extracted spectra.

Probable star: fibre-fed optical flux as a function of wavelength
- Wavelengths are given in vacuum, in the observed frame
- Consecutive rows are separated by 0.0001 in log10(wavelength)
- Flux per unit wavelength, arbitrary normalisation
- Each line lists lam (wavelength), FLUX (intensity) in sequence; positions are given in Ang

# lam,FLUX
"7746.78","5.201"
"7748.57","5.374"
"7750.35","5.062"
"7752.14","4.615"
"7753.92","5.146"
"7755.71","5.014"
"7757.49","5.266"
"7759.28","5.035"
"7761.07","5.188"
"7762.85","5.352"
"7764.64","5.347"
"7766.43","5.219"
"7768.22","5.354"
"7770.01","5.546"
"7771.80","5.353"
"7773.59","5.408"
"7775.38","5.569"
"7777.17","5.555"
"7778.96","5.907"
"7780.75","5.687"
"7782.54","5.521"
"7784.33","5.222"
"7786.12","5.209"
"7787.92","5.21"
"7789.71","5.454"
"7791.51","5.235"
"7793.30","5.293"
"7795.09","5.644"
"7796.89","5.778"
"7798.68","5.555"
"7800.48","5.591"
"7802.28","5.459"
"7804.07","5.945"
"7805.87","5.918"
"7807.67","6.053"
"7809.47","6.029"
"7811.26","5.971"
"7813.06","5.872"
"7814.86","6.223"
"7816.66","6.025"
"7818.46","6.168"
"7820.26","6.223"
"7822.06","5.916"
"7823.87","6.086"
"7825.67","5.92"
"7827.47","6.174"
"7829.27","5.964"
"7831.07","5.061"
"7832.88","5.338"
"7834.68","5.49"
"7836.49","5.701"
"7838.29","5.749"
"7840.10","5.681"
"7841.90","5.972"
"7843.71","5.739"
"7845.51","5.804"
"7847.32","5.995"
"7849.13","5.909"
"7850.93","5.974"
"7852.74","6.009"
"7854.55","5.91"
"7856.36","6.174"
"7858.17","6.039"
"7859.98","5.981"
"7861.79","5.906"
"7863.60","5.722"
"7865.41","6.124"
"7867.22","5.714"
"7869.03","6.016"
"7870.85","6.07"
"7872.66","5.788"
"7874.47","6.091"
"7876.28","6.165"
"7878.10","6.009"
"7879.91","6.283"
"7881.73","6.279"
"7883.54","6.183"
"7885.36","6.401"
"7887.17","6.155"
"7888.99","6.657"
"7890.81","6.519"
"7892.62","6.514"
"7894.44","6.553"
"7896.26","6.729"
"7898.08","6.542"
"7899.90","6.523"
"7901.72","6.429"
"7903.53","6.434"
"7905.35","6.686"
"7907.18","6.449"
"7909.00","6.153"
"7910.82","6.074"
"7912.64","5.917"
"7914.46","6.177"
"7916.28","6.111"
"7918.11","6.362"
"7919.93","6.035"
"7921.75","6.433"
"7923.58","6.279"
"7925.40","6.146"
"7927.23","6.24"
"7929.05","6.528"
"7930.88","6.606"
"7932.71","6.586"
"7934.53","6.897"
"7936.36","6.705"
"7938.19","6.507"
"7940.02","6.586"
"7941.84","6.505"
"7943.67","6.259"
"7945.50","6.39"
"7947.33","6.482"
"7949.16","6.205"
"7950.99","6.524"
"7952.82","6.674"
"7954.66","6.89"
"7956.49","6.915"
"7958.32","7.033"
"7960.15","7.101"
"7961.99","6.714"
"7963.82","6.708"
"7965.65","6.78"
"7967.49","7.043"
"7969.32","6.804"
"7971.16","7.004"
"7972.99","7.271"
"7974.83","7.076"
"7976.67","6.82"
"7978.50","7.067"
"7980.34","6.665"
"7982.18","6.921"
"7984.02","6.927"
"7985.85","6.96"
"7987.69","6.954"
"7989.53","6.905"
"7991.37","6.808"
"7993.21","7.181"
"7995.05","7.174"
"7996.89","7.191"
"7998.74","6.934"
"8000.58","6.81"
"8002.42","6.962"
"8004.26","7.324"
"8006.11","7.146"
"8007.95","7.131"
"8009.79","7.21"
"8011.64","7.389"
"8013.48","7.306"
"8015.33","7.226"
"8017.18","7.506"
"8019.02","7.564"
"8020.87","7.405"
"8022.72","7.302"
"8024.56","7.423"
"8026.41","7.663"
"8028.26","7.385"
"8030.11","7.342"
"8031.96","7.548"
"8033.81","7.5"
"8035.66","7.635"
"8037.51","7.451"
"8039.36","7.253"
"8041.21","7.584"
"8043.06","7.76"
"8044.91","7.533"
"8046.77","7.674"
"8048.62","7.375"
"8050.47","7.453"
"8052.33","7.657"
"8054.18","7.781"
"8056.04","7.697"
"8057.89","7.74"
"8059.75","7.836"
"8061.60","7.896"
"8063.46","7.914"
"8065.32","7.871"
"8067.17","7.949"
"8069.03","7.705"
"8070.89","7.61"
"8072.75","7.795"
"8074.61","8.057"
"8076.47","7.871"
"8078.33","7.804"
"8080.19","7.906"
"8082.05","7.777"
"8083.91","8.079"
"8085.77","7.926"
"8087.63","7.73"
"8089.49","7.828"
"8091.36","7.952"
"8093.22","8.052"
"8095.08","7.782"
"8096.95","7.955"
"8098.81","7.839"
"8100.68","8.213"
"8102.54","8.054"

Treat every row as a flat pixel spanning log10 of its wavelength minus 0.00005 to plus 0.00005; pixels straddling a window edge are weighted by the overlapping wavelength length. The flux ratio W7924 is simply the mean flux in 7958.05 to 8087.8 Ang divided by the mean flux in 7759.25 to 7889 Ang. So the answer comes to 1.3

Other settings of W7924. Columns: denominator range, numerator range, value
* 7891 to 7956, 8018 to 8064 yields 1.18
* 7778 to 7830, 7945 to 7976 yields 1.18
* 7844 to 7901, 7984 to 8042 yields 1.18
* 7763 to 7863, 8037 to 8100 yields 1.36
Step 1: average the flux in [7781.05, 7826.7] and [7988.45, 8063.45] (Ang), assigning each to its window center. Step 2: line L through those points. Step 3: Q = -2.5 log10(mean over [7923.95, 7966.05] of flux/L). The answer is 0.031 mag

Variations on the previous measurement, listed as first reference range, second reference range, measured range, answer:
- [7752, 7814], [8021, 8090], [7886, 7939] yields 0.02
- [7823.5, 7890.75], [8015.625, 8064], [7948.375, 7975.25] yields 0.01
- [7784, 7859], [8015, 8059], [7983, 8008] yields 0.02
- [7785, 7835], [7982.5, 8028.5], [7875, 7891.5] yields 0.00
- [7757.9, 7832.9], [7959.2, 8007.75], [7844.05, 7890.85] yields 0.02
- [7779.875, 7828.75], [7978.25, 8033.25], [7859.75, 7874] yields 0.05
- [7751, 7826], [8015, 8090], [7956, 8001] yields 0.02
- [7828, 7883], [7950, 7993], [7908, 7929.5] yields 0.04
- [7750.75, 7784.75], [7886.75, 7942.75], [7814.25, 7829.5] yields -0.06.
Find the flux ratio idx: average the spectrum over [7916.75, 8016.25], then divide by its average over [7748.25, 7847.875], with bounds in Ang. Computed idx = 1.22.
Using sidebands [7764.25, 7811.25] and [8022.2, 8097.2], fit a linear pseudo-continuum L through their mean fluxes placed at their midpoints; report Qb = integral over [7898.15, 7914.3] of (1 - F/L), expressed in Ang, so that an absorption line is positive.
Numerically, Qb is 0.4 Ang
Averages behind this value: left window 5.55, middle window 6.34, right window 7.71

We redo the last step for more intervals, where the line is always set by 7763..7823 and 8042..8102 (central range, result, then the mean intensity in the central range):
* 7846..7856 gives 0.2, 5.96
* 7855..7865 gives 0.3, 5.97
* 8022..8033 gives 0.0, 7.45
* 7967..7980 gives 0.1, 7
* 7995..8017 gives 0.4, 7.16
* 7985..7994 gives 0.3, 6.96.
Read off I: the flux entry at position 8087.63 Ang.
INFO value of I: 7.73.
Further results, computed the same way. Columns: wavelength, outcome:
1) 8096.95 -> 7.955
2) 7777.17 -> 5.555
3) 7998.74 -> 6.934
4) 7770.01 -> 5.546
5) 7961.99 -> 6.714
